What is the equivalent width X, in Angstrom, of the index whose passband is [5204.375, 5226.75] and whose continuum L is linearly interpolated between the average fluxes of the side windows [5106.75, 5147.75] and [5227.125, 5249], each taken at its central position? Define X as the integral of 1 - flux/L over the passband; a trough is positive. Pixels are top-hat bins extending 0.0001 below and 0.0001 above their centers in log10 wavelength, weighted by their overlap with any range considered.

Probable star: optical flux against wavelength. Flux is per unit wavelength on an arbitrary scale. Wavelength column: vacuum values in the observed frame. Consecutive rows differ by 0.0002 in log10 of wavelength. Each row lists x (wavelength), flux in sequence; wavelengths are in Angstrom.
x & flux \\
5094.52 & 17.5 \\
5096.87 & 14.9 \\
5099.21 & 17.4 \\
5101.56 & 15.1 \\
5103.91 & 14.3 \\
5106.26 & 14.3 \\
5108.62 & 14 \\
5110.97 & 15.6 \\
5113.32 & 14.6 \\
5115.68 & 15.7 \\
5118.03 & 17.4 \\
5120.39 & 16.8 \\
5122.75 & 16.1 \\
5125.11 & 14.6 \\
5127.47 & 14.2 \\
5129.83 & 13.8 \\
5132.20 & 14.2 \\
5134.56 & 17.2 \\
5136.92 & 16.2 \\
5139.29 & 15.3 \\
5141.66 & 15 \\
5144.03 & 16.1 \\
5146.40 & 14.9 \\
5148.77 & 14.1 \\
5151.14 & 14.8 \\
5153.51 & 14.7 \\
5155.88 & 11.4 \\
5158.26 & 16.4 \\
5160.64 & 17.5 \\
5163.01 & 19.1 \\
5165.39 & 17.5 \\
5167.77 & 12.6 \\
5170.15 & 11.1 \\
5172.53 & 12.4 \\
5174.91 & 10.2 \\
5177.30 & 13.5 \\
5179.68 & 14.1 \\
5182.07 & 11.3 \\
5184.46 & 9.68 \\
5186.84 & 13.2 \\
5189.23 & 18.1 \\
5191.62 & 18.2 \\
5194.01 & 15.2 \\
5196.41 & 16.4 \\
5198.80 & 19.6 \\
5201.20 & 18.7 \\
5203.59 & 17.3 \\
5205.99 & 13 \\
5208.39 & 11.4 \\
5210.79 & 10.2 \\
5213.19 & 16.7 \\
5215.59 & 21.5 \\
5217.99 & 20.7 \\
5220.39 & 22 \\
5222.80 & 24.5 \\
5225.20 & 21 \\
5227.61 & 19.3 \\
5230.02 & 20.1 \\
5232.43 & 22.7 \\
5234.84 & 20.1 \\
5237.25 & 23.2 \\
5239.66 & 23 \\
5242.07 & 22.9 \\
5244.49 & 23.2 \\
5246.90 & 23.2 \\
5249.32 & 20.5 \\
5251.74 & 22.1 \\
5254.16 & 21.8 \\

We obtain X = 3.1 Angstrom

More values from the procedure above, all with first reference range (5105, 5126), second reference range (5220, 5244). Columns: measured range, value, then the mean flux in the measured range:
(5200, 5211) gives 3.2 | 14.5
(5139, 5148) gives 0.9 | 15.3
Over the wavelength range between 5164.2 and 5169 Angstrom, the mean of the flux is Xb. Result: 15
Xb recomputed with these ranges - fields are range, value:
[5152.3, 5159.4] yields 14.2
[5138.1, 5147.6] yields 15.3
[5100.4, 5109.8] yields 14.4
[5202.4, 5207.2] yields 15.1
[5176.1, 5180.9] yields 13.8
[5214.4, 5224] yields 22.2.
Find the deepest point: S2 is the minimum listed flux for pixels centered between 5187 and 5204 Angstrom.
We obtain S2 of 15.2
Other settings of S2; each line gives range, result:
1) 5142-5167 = 11.4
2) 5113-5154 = 13.8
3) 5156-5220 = 9.68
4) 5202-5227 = 10.2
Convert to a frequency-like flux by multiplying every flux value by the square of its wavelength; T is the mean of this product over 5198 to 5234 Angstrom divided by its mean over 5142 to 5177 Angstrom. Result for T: 1.3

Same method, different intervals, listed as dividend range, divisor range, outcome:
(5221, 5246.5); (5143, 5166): 1.46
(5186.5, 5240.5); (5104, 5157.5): 1.28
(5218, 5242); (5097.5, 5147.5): 1.48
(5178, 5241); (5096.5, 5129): 1.20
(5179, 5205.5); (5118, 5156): 1.05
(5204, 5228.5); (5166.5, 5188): 1.52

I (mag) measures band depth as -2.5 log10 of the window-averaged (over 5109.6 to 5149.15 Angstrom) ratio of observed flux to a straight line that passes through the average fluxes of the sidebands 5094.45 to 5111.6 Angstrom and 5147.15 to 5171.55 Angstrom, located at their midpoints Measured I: -0.02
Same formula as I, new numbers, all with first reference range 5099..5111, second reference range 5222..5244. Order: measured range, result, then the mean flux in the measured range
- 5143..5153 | 0.15 mag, 14.9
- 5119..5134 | 0.07 mag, 15.1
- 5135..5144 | 0.07 mag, 15.7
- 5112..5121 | -0.04 mag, 16.1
